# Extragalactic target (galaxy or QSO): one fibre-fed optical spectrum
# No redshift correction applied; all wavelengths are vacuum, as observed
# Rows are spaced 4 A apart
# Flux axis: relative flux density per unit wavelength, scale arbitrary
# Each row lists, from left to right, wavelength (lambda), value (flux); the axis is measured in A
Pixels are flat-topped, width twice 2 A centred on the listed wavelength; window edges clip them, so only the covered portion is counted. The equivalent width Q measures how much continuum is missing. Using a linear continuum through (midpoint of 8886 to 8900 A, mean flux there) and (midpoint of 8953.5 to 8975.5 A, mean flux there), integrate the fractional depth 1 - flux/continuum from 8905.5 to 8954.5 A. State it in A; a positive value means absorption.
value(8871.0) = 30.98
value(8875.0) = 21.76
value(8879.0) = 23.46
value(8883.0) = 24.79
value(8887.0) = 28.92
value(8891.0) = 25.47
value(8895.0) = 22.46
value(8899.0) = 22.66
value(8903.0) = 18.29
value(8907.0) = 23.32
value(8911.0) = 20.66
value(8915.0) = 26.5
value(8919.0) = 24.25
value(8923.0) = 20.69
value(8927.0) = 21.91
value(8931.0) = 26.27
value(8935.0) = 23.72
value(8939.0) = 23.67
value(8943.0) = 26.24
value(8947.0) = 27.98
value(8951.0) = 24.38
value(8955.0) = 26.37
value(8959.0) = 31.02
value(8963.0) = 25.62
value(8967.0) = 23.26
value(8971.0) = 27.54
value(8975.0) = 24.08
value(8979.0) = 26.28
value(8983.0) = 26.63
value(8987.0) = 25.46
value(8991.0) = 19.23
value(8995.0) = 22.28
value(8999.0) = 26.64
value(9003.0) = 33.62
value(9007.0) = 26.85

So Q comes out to 2.75 A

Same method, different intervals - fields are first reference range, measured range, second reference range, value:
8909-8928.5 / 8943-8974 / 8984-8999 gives -4.7 A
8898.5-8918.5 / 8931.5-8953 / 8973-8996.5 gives -2.0 A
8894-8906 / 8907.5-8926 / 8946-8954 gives -0.2 A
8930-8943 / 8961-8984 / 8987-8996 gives -2.9 A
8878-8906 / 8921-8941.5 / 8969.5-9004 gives 1.0 A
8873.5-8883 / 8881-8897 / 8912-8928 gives -1.6 A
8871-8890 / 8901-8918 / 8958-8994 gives 2.0 A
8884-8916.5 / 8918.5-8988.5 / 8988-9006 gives -1.9 A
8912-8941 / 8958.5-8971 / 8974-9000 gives -1.1 A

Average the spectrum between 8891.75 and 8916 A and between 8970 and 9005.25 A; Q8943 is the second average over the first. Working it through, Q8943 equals 1.15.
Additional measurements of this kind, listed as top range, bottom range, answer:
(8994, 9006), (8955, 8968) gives 1.04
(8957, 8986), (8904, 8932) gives 1.14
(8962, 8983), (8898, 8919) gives 1.13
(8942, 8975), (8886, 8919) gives 1.13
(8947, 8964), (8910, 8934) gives 1.15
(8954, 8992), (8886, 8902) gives 1.06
